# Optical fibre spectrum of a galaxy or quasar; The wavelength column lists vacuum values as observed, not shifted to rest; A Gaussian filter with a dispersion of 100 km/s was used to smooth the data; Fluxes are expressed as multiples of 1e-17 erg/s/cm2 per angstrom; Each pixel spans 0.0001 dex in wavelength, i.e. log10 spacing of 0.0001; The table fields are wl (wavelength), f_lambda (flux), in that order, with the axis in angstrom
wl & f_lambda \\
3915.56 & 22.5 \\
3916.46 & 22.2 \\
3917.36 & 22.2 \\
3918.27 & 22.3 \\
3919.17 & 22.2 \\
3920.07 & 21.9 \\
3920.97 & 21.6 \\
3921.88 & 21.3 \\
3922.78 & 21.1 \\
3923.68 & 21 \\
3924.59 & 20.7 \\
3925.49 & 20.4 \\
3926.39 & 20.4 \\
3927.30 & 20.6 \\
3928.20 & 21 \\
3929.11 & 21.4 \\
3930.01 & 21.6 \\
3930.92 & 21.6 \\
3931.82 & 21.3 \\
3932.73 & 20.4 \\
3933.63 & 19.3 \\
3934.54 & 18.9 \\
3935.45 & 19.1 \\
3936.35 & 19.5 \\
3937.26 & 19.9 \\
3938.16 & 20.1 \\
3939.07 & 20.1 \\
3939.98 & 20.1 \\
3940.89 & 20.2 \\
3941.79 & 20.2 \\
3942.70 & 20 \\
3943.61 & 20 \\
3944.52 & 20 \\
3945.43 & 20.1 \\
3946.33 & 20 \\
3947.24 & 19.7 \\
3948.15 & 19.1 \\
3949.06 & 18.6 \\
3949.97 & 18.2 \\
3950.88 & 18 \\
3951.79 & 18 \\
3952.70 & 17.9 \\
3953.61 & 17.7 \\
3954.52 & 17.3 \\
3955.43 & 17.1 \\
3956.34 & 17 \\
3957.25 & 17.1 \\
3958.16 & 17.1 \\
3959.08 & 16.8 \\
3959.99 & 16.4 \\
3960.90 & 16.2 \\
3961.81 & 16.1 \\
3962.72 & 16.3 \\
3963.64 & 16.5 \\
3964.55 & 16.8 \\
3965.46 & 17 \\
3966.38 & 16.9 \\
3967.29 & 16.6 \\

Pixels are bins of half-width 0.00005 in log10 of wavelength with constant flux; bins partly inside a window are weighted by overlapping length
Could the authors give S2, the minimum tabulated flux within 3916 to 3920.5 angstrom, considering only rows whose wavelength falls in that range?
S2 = 21.9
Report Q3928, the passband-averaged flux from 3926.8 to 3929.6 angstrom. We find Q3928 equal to 21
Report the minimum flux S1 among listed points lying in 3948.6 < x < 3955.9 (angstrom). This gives 17.1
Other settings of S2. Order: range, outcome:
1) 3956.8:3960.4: 16.4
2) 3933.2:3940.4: 18.9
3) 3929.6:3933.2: 20.4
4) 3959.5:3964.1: 16.1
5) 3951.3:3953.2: 17.9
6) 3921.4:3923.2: 21.1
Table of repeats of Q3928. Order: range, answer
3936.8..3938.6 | 20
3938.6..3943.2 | 20.1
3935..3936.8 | 19.4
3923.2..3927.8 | 20.6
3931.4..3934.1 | 20.3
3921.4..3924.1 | 21.1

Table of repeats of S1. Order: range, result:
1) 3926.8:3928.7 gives 20.6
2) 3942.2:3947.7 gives 19.7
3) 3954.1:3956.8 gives 17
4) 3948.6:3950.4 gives 18.2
